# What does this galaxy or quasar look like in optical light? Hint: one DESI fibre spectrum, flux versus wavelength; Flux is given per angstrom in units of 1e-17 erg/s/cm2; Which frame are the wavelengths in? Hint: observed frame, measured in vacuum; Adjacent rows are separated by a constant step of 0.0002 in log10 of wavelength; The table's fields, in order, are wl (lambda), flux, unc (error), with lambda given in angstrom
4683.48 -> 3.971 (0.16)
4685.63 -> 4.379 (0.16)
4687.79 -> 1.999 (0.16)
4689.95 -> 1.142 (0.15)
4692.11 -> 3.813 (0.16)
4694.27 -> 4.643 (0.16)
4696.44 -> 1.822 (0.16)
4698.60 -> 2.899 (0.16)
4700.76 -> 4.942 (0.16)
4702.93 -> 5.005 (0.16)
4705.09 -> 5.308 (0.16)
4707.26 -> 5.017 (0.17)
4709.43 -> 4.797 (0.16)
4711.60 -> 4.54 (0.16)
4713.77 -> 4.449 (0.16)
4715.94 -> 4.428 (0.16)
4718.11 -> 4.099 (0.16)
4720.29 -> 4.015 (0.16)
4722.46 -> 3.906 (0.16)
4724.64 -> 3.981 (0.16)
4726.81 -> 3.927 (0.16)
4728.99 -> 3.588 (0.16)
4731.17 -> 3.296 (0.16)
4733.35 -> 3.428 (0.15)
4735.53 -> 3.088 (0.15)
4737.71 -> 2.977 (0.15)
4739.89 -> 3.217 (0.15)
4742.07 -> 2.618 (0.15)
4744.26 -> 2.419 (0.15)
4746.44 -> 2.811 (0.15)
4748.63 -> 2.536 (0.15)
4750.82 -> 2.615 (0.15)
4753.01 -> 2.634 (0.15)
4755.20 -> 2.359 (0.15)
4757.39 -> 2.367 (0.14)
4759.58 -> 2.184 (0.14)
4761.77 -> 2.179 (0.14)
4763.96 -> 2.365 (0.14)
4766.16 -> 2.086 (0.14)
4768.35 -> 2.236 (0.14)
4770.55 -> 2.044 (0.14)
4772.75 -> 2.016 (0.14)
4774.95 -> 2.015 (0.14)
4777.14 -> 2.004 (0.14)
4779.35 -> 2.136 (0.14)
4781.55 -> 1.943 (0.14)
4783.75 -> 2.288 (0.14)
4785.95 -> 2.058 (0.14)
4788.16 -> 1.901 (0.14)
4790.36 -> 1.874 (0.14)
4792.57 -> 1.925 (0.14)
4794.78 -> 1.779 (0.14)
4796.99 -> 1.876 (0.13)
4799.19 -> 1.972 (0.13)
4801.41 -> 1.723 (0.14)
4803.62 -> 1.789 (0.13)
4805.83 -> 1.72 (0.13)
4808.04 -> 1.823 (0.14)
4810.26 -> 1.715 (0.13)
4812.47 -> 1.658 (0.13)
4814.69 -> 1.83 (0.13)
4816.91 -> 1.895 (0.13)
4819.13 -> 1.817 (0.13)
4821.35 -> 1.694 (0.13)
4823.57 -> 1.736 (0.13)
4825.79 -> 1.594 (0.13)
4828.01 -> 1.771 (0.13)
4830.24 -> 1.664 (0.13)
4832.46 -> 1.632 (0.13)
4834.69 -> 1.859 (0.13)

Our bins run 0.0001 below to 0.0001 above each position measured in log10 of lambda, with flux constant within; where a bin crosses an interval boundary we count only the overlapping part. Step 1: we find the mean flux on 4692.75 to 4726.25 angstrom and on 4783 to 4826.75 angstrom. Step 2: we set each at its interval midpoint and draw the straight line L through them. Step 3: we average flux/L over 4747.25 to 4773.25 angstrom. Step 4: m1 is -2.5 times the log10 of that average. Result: 0.269 mag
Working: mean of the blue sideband 4.25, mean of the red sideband 1.83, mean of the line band 2.31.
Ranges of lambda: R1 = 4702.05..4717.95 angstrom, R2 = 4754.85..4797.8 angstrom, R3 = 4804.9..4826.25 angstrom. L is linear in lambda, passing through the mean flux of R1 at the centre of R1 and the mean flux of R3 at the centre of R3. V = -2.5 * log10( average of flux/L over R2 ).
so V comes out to 0.342 mag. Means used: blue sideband 4.75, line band 2.08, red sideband 1.75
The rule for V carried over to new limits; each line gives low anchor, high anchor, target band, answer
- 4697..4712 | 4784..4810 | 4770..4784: 0.19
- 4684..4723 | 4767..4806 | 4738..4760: 0.11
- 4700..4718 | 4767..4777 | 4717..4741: 0.09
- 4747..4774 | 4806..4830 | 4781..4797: 0.04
